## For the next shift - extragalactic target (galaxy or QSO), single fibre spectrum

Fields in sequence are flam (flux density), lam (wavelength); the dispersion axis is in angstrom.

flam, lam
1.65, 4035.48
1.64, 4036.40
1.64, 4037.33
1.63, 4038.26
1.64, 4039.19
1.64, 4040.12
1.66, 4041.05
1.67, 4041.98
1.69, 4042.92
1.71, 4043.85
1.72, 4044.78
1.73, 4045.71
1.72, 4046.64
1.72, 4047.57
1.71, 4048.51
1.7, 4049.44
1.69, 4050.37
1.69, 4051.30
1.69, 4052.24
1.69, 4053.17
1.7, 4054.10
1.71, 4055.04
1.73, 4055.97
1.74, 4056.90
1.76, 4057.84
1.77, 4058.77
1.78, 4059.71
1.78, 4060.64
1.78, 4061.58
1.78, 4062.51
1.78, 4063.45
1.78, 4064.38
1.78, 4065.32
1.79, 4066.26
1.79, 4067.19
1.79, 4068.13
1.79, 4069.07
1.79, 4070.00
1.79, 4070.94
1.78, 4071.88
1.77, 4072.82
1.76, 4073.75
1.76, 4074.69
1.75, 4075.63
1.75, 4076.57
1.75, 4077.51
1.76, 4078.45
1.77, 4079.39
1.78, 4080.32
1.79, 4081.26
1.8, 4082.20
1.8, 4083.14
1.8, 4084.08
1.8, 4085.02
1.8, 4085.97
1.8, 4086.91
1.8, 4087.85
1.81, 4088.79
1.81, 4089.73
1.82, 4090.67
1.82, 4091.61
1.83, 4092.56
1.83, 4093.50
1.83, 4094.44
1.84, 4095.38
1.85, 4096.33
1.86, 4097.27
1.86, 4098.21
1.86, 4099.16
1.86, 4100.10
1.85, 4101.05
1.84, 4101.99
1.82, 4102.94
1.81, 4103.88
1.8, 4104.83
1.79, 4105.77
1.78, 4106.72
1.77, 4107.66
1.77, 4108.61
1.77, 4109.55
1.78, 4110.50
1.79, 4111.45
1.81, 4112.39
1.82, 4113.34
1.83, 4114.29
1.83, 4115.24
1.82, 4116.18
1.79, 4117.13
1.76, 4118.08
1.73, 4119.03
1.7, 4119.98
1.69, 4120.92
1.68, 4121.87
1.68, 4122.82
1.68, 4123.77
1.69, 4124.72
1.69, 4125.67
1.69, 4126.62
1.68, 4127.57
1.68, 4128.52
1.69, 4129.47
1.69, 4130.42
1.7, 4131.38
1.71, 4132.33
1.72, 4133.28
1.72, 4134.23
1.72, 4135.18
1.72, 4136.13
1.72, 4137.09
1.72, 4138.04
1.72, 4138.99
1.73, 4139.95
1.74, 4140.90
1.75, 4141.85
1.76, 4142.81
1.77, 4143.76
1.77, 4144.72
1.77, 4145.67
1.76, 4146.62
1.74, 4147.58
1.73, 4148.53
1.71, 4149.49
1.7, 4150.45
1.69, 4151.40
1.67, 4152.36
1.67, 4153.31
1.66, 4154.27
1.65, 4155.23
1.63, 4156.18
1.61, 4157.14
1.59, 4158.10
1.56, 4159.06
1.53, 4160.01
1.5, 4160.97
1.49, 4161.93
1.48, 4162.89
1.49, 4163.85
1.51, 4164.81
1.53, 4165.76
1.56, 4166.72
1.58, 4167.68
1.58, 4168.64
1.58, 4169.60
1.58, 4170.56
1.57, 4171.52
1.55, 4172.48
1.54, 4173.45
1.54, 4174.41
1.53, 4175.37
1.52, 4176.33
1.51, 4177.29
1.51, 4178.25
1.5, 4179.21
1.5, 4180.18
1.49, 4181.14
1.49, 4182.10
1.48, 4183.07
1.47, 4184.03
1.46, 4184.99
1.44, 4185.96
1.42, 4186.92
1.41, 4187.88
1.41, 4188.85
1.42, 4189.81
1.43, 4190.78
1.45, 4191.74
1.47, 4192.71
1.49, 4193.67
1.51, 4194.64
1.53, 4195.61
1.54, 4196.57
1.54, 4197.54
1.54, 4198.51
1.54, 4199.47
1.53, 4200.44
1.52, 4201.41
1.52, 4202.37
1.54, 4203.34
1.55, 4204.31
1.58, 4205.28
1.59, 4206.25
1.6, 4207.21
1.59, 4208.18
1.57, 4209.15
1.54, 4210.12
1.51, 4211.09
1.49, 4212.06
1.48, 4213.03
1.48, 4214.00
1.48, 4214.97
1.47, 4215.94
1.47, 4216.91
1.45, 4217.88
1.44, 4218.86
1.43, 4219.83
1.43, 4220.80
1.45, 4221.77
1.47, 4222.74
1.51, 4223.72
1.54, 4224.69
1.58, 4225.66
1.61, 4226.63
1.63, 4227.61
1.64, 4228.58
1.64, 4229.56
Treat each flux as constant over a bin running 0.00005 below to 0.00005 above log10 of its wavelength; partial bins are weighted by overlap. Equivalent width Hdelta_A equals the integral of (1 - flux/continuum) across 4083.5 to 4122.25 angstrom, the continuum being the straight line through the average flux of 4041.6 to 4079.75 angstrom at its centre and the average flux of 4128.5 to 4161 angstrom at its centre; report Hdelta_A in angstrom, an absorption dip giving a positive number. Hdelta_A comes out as -1.9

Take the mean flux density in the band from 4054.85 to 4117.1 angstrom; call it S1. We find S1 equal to 1.8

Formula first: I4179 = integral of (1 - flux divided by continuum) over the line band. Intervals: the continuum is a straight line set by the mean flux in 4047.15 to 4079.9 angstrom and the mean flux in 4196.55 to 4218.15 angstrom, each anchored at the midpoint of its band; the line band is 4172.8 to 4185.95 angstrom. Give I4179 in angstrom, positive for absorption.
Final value 0.59 angstrom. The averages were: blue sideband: 1.75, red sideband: 1.53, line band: 1.5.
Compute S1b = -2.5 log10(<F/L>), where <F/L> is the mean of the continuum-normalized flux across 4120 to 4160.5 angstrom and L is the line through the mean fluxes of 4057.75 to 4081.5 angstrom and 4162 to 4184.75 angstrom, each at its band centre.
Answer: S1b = -0.06 mag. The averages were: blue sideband 1.78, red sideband 1.52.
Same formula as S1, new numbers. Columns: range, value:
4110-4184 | 1.65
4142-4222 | 1.55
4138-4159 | 1.7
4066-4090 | 1.78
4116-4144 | 1.72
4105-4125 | 1.76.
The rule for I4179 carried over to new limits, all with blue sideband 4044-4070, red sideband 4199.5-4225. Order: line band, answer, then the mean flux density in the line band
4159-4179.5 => 0.5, 1.53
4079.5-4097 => -1.2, 1.81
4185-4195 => 0.6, 1.44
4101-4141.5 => -2.4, 1.75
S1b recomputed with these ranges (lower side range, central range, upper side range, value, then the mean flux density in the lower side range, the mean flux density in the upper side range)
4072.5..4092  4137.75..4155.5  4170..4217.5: -0.06 mag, 1.79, 1.51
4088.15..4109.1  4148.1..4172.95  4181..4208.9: 0.02 mag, 1.82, 1.5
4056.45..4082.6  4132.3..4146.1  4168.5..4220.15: -0.07 mag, 1.77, 1.51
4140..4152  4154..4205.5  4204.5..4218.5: 0.07 mag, 1.74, 1.52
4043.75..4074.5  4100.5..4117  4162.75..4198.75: -0.10 mag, 1.75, 1.5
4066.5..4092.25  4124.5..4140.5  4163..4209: -0.03 mag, 1.79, 1.52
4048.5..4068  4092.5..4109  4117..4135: -0.07 mag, 1.75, 1.7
